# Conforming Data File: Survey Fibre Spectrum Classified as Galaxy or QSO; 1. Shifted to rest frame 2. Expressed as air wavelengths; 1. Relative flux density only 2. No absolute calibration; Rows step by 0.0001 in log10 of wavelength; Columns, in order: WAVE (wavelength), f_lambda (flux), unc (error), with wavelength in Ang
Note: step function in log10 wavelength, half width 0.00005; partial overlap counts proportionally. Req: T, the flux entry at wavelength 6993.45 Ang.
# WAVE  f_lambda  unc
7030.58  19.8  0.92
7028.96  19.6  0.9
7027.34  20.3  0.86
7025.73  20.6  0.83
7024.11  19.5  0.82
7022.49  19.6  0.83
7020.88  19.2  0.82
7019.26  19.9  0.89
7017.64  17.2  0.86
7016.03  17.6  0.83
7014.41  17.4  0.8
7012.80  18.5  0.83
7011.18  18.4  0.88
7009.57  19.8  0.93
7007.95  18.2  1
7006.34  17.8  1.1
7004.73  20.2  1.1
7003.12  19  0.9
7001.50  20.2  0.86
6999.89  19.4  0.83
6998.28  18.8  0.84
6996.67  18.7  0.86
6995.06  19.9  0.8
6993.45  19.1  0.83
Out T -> 19.1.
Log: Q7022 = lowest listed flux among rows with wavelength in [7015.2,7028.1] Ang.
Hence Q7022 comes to 17.2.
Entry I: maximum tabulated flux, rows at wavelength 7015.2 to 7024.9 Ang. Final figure 19.9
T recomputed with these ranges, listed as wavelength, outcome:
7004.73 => 20.2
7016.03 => 17.6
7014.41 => 17.4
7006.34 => 17.8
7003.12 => 19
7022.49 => 19.6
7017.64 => 17.2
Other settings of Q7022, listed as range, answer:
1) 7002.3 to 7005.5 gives 19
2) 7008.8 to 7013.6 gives 18.4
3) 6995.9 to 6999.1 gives 18.7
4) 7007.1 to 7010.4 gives 18.2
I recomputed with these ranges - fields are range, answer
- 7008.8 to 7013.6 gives 19.8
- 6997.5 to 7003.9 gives 20.2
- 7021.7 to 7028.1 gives 20.6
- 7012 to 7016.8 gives 18.5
